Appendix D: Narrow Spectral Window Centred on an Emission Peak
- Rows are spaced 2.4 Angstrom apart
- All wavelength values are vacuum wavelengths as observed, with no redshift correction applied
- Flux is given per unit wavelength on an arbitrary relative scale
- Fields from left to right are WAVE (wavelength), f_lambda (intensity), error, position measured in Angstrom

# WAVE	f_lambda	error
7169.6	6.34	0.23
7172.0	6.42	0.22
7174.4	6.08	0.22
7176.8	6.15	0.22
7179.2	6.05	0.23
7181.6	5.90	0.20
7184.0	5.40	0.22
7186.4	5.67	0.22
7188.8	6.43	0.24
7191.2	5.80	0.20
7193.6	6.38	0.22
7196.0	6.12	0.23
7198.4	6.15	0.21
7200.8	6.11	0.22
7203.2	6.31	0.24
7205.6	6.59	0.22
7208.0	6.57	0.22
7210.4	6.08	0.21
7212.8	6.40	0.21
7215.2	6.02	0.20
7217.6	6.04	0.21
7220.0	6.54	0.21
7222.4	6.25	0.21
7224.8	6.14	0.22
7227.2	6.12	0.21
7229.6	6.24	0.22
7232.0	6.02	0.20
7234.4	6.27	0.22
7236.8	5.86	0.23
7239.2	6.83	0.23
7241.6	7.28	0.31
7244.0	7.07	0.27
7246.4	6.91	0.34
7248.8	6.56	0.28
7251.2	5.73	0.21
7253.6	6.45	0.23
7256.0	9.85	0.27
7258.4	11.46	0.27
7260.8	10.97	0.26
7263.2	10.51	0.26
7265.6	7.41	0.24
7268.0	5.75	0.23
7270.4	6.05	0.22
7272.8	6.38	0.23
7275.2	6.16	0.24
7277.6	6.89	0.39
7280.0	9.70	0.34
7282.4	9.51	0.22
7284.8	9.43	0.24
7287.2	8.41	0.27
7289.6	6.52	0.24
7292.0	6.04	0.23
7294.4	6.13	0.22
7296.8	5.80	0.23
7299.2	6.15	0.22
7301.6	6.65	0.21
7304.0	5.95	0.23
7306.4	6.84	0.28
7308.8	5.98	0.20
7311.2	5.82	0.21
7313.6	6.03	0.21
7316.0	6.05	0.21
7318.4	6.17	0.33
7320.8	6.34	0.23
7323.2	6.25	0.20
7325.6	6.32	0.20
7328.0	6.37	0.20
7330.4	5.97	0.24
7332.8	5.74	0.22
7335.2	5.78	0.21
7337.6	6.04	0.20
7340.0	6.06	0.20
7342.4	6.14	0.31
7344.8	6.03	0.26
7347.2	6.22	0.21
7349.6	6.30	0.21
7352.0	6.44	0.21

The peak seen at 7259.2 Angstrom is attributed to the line H-alpha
